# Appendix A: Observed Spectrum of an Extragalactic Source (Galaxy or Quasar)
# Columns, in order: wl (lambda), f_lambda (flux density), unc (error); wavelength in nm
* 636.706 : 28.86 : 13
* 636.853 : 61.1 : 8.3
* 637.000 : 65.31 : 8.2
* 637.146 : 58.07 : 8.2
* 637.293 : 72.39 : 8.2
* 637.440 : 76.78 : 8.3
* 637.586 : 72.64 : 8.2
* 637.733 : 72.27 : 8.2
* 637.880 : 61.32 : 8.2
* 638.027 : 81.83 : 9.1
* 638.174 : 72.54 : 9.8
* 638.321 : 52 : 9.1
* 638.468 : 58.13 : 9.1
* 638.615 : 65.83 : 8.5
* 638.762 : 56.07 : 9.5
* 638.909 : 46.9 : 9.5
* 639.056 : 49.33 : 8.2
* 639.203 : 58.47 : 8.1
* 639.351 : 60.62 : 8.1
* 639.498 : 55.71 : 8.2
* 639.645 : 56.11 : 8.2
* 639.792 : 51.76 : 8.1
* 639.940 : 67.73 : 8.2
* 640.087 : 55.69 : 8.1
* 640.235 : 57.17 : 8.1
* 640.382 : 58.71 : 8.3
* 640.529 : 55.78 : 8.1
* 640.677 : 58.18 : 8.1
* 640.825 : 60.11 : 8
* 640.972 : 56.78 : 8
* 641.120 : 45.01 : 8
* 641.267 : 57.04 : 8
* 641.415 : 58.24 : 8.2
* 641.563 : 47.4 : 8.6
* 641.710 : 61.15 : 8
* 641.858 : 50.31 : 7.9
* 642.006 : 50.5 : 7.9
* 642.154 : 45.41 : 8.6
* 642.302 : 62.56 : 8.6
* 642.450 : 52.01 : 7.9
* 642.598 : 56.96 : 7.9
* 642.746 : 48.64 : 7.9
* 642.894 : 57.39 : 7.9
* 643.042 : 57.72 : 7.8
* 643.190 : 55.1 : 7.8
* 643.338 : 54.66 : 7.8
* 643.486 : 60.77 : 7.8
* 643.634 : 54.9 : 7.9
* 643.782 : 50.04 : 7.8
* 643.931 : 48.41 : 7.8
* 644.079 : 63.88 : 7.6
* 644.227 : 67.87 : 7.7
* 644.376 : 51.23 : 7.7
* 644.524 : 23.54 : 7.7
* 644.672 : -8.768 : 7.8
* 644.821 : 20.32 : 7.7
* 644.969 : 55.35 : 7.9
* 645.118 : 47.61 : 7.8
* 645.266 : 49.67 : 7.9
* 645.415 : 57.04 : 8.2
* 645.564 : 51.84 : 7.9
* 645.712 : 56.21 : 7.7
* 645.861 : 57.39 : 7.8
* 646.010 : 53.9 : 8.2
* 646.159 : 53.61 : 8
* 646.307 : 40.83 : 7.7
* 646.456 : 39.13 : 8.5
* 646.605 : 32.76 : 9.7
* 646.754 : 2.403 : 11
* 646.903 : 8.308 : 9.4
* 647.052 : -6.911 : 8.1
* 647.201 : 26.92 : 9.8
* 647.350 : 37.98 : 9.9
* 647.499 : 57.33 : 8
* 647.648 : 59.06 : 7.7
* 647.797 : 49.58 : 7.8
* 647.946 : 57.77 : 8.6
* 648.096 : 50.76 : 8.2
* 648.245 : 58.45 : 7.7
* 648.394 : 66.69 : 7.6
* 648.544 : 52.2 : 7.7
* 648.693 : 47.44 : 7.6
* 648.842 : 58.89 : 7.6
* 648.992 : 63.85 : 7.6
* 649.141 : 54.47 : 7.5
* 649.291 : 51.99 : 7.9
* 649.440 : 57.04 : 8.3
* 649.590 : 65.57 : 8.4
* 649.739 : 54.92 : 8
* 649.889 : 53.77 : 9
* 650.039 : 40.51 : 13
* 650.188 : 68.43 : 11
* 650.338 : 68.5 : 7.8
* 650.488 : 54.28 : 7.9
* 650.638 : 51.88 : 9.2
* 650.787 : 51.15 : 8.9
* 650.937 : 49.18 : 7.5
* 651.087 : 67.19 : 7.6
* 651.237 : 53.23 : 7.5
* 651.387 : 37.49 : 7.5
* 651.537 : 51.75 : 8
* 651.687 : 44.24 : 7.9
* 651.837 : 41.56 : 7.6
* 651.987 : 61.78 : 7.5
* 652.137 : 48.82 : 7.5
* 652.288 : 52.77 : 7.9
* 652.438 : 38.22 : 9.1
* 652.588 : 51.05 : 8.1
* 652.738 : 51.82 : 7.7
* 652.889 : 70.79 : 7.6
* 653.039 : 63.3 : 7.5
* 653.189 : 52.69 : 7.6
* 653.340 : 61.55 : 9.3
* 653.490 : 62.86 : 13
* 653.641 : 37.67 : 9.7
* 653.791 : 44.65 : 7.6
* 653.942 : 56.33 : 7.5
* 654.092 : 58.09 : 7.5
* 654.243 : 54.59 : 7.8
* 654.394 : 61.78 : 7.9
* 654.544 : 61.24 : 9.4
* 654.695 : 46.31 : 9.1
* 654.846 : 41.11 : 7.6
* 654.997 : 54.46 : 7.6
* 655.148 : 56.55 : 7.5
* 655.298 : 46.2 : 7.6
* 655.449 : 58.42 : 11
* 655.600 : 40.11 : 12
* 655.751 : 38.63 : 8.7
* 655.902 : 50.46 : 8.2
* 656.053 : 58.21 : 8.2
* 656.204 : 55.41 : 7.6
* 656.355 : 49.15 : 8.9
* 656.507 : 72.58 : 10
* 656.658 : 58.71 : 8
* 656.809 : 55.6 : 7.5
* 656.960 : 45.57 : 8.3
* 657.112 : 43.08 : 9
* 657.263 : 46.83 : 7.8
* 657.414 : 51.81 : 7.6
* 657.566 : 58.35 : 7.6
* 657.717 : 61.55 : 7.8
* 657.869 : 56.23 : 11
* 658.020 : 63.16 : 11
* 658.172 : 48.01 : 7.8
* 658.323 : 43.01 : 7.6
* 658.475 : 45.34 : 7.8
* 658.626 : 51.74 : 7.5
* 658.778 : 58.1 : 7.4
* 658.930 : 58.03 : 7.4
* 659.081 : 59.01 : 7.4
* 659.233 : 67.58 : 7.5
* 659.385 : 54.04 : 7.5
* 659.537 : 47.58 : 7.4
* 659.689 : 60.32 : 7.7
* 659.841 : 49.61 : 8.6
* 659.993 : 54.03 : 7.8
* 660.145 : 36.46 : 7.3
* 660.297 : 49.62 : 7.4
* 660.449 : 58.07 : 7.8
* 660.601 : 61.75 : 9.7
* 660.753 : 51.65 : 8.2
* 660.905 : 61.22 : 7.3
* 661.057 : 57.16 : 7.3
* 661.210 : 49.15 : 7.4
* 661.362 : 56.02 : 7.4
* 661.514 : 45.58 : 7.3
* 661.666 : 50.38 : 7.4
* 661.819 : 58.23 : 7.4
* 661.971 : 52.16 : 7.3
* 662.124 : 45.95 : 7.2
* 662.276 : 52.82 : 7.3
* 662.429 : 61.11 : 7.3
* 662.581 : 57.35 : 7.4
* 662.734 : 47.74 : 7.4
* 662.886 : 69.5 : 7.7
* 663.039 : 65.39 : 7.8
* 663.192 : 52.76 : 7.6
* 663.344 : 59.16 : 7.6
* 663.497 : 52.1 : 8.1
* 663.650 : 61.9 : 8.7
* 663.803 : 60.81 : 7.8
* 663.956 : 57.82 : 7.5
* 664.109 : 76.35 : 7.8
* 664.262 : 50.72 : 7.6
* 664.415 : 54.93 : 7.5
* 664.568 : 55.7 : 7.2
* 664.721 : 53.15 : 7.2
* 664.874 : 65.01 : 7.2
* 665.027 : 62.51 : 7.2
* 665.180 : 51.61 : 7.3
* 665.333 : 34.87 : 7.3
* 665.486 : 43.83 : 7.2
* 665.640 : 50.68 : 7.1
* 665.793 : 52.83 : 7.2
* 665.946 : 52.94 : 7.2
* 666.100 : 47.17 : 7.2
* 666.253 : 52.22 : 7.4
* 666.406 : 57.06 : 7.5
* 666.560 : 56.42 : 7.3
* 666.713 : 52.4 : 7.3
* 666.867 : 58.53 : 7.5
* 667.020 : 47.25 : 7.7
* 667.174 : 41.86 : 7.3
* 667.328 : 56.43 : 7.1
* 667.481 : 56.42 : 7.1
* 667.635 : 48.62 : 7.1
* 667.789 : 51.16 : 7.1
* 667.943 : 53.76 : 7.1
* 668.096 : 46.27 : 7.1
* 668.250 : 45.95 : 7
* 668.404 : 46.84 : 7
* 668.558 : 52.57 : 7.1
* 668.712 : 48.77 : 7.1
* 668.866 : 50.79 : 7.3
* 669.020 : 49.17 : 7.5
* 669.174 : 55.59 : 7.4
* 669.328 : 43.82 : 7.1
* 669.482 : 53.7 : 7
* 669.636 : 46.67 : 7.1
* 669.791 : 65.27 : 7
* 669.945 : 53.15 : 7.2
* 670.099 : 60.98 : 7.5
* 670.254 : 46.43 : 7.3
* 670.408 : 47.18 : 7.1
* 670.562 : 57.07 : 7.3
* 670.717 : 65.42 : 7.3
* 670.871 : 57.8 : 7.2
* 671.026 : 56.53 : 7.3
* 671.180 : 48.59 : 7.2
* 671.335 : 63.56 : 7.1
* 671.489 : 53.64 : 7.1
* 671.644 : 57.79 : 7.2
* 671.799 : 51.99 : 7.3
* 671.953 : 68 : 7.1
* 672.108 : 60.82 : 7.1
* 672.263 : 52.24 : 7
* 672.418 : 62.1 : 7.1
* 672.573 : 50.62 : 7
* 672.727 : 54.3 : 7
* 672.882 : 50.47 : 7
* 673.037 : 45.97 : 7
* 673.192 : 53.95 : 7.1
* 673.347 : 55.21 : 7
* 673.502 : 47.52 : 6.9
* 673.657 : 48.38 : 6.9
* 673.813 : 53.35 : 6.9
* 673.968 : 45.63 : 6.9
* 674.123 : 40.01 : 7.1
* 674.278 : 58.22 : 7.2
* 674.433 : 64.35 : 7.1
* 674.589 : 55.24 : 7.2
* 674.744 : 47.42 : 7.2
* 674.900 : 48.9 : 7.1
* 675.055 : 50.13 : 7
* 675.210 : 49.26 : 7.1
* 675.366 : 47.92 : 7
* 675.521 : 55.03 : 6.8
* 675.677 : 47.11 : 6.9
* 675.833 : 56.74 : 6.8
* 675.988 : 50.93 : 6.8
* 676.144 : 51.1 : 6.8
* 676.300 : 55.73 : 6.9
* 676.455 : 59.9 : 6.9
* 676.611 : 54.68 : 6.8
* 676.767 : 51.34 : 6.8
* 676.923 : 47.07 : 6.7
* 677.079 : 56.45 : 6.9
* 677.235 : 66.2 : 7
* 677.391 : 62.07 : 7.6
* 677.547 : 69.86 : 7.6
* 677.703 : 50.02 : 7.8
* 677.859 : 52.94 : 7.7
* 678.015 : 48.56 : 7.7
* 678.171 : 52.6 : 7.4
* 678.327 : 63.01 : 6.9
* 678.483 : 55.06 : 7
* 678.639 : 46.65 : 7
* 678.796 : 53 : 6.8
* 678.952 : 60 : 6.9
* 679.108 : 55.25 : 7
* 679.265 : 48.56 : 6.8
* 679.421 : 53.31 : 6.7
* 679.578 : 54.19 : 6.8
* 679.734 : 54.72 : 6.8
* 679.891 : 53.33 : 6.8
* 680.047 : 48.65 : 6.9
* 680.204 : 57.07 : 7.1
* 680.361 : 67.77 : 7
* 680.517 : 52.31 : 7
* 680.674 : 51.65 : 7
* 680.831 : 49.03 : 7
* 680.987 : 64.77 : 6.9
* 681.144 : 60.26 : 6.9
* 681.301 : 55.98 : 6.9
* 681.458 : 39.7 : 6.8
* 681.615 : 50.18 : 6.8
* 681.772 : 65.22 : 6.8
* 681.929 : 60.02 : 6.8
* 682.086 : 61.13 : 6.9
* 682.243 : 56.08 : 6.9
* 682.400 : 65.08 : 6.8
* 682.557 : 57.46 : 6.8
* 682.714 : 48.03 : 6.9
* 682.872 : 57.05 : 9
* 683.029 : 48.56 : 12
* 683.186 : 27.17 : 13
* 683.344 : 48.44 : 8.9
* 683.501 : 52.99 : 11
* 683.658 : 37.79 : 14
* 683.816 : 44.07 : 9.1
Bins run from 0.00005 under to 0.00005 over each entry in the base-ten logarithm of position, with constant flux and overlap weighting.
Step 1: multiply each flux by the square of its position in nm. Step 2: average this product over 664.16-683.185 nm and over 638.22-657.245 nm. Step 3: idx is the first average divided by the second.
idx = 1.13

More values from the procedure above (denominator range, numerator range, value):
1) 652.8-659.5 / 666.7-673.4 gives 1.03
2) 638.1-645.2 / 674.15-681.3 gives 1.15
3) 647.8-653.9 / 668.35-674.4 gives 1.05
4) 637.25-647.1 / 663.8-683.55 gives 1.14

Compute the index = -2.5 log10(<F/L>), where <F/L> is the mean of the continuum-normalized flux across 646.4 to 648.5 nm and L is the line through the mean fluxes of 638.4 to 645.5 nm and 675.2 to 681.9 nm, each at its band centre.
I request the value 0.34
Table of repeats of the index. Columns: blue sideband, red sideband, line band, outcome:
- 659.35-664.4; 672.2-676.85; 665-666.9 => 0.06 mag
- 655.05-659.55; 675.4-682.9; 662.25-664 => -0.09 mag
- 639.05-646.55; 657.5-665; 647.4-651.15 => -0.06 mag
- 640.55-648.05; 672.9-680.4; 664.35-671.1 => -0.02 mag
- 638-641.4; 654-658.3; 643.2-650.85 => 0.16 mag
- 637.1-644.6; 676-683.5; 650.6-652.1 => 0.12 mag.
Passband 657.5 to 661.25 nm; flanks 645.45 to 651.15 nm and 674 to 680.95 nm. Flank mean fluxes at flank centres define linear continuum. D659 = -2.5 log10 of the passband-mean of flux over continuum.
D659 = -0.072 mag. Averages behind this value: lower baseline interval 49.1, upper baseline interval 54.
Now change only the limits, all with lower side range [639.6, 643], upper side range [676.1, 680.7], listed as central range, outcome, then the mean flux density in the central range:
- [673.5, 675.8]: 0.09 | 50.8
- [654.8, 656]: 0.14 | 48.6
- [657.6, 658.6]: 0.04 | 53.1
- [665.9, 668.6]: 0.08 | 51.3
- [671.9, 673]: -0.02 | 56.3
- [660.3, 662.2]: 0.03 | 53.8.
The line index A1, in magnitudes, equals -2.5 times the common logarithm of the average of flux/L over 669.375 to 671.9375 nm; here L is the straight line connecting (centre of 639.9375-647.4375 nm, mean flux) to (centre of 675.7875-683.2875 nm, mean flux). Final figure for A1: -0.05 mag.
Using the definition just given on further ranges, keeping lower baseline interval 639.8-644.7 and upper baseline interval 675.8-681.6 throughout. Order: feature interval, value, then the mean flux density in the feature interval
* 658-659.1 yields 0.030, 52.5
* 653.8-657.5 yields 0.030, 52.4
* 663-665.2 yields -0.087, 58.7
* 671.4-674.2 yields 0.033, 52.9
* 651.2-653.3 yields 0.046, 51.5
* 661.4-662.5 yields 0.035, 52.4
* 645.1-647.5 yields 0.360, 38.4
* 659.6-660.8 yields 0.029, 52.7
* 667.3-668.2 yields 0.054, 51.7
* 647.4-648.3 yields -0.028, 54.9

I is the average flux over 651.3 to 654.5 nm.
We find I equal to 52.7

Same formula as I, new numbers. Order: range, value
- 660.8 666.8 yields 55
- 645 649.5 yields 46.5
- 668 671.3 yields 52.5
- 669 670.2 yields 53.6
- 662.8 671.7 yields 54.1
